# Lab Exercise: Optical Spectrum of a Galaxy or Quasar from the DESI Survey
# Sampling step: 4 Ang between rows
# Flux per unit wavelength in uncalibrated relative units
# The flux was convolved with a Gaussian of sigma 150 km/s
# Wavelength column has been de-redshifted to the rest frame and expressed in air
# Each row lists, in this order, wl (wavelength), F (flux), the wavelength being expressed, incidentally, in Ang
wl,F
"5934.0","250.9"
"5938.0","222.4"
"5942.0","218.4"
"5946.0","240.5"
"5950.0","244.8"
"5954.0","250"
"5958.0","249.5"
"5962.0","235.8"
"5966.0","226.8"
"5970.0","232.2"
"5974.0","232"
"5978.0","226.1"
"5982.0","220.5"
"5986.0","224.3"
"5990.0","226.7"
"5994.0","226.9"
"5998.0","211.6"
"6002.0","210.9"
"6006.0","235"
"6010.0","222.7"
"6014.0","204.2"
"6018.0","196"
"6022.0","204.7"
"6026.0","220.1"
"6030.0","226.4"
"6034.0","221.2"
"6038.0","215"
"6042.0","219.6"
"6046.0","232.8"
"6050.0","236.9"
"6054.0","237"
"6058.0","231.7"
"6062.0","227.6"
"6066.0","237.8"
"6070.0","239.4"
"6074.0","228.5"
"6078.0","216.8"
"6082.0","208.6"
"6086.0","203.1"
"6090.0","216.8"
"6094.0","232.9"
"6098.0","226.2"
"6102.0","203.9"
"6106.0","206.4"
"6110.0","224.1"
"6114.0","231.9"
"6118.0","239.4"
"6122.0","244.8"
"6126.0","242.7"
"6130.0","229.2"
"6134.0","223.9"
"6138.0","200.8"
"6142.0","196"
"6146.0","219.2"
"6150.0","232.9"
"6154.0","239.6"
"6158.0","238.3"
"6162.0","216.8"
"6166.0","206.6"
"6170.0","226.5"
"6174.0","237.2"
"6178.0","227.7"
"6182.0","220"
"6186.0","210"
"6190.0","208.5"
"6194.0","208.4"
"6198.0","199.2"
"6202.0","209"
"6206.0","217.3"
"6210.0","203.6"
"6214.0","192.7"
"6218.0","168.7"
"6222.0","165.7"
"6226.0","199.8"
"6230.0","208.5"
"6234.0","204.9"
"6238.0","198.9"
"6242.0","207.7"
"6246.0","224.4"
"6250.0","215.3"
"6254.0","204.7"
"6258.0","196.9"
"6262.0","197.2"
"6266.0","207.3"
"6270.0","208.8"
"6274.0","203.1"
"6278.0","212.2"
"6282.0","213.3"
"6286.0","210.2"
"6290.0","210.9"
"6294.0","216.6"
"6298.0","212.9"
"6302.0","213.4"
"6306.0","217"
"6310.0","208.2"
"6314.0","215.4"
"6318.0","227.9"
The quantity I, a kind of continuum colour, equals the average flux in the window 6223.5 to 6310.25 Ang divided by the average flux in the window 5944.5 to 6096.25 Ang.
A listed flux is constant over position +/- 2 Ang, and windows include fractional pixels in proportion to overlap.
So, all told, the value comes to 0.9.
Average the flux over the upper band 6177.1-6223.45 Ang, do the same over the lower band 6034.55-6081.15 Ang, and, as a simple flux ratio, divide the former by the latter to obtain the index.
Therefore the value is 0.89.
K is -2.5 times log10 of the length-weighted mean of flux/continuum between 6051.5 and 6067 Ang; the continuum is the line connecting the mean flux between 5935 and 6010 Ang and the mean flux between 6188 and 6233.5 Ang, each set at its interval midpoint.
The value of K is -0.07 mag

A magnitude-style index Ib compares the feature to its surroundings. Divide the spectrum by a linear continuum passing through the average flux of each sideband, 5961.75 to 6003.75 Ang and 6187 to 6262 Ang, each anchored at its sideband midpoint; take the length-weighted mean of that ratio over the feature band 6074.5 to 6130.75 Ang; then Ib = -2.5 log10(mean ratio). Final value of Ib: -0.05 mag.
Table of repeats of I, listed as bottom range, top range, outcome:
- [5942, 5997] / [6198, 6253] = 0.87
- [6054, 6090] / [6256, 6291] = 0.92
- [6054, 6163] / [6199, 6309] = 0.91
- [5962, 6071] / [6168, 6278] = 0.92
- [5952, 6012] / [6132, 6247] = 0.92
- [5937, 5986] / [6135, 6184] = 0.95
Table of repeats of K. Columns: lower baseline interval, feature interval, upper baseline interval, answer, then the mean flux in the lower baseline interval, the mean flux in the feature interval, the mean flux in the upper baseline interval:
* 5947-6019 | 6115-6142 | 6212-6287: -0.07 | 227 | 228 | 202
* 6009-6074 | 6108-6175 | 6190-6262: -0.07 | 223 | 226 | 202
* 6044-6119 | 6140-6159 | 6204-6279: -0.05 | 225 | 225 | 202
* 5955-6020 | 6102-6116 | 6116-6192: 0.03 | 224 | 218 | 224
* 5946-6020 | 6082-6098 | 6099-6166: 0.04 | 227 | 218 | 224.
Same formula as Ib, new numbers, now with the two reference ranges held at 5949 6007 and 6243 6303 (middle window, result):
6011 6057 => 0.03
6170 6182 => -0.06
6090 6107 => 0.02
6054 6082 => -0.03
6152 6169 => -0.04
